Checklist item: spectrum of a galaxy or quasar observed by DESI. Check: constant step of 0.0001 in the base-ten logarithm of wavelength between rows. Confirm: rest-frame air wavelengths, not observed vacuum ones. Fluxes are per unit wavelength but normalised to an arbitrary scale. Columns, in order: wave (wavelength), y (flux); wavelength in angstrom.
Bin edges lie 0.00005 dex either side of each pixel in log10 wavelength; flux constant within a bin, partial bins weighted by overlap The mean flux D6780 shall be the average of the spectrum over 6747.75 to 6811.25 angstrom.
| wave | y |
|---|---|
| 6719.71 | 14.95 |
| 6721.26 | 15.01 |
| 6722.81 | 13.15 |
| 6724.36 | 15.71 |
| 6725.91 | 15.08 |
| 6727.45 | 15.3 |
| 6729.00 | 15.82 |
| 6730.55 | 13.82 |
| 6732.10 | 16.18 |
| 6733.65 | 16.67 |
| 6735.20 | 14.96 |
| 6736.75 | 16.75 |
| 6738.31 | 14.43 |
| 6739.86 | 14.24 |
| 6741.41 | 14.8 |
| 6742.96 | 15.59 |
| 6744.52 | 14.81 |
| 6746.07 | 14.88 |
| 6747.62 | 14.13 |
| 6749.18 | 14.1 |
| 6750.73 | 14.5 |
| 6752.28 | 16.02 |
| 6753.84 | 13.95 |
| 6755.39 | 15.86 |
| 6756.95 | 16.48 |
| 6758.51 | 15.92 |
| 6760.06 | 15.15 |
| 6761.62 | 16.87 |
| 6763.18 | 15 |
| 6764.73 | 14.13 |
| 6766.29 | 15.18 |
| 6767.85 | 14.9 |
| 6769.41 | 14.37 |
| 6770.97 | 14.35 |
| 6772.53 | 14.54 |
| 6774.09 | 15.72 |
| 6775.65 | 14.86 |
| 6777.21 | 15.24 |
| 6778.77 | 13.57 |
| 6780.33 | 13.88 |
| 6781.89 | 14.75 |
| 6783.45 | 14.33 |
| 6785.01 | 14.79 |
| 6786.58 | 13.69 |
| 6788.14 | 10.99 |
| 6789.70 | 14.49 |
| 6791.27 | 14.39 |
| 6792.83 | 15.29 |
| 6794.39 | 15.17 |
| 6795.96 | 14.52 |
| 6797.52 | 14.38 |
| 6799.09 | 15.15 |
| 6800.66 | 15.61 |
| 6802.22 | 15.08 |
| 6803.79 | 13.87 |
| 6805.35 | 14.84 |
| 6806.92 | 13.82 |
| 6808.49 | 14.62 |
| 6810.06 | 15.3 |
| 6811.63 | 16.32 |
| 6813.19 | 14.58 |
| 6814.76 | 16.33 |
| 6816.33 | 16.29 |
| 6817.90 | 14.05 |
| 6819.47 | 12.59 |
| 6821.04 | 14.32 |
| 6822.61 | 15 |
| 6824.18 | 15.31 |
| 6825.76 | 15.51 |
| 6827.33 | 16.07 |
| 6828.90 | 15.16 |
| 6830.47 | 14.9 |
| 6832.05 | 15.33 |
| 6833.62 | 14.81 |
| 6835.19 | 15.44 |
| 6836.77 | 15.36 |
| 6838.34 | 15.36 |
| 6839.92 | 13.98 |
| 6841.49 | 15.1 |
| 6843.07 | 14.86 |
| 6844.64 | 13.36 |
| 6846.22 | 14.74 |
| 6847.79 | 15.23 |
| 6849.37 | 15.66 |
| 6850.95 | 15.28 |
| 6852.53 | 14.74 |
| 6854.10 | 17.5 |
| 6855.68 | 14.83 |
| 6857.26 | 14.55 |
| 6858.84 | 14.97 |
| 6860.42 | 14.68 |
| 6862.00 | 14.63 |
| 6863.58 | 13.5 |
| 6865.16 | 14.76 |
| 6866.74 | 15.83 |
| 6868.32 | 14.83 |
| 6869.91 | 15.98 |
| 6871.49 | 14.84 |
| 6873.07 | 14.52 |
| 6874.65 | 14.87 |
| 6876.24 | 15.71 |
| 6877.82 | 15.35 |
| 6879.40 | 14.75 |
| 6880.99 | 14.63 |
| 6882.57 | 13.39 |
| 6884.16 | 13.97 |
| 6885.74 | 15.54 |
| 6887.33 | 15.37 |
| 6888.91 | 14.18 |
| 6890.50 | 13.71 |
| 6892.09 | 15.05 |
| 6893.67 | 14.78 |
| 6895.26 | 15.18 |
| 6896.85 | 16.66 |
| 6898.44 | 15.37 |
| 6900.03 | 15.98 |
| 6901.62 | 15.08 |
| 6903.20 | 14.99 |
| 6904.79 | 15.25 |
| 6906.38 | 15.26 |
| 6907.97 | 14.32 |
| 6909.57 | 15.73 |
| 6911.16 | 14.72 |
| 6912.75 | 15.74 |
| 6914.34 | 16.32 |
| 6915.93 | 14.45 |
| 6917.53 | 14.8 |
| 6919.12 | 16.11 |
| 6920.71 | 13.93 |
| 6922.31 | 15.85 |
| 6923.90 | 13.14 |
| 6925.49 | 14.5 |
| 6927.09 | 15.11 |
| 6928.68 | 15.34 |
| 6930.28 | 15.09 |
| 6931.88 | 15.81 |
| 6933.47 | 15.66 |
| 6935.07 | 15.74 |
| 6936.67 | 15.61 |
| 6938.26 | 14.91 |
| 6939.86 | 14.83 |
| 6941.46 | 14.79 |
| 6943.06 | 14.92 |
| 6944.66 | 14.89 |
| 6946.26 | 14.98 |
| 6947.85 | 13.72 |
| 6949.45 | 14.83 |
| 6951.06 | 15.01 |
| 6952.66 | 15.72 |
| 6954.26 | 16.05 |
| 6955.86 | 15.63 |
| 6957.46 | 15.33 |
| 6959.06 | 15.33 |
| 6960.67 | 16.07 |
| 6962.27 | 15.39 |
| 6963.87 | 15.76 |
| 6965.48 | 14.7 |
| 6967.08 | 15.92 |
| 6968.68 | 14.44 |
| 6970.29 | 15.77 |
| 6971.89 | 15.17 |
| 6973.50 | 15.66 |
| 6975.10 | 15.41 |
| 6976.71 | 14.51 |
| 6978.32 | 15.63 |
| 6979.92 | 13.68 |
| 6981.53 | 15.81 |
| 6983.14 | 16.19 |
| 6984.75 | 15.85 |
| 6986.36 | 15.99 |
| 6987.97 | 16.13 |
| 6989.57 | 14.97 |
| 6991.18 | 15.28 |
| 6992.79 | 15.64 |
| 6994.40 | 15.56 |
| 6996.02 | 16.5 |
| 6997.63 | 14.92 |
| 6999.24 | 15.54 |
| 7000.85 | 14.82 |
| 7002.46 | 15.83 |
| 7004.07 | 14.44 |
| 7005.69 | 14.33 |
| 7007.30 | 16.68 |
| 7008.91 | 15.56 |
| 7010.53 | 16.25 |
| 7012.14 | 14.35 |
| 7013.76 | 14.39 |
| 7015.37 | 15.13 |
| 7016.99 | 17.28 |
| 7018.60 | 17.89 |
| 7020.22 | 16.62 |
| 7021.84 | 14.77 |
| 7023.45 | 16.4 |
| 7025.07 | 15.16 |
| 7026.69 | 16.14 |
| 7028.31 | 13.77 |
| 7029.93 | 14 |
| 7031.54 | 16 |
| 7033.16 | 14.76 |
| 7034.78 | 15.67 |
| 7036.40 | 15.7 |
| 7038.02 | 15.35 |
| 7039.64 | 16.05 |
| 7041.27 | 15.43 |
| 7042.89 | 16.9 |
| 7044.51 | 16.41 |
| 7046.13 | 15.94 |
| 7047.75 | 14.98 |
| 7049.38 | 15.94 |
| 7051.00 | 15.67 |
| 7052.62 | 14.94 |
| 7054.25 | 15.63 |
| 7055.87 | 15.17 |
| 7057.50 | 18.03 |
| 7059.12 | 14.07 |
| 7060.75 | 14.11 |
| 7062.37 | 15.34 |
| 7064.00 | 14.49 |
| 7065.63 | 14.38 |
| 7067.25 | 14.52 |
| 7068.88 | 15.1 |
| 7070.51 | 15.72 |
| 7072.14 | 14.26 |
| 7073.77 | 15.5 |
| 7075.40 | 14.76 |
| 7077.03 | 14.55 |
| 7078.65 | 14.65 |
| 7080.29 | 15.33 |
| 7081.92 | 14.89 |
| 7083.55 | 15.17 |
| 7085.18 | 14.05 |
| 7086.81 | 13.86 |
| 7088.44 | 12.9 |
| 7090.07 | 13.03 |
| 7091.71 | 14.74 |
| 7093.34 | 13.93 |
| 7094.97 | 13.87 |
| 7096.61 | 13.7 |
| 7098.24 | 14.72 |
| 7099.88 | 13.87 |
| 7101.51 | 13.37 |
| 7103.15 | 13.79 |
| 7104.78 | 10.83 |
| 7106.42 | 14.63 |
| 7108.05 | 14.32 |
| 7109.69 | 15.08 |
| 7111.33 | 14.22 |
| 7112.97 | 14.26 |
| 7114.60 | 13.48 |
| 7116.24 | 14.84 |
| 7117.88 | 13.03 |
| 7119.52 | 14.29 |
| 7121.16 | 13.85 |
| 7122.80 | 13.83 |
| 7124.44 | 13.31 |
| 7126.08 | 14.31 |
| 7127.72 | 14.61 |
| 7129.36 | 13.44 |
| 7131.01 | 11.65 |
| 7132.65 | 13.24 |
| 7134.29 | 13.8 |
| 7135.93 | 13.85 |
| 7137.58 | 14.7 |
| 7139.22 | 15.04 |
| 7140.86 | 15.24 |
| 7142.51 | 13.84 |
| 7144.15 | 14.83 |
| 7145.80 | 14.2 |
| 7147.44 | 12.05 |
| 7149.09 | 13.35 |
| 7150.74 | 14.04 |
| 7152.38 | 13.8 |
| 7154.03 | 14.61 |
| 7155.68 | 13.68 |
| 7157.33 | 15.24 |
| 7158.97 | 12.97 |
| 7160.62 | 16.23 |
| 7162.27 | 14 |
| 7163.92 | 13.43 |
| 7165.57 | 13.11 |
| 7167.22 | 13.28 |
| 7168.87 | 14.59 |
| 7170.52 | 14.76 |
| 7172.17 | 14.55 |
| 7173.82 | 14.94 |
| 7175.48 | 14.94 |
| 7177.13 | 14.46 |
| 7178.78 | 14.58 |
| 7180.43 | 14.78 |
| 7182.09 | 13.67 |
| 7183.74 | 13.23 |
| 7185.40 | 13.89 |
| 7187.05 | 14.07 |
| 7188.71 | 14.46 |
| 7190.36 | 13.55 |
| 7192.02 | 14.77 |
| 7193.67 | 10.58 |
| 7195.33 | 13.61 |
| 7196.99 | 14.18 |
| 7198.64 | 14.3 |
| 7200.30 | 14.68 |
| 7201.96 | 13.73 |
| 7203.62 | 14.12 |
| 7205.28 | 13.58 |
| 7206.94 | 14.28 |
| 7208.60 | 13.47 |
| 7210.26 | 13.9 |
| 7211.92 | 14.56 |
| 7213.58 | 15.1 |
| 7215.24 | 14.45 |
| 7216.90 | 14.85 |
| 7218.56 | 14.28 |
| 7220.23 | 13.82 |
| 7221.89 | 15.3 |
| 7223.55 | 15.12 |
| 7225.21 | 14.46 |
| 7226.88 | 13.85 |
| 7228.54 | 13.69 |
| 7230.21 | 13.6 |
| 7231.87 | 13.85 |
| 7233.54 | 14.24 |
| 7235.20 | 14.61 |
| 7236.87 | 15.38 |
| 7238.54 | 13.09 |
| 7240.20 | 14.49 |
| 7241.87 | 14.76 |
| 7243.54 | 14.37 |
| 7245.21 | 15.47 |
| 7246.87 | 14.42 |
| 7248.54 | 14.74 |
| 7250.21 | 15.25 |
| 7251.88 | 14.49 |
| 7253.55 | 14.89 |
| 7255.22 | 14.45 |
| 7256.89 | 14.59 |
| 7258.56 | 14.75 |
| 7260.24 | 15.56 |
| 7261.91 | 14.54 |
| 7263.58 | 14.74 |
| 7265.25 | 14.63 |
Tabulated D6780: 14.7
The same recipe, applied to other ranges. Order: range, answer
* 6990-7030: 15.5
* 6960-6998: 15.5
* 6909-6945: 15.1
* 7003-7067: 15.5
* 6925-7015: 15.3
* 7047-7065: 15.3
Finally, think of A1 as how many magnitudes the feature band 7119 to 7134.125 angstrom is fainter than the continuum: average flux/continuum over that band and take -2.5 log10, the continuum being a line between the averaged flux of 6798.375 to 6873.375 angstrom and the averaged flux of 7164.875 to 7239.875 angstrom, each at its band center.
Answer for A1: 0.06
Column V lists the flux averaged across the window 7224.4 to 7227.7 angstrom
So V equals 14.1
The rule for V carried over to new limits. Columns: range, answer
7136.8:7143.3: 14.7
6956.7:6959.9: 15.3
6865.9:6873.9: 15.2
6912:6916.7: 15.5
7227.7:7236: 14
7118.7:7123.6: 14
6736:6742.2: 15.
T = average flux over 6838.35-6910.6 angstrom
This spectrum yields 15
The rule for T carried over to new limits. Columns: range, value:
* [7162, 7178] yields 14.2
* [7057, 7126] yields 14.3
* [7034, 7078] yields 15.4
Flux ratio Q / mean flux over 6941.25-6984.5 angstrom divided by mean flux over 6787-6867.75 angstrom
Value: 1.03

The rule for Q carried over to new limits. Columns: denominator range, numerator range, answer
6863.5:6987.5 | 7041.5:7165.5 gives 0.95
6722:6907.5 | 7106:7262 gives 0.95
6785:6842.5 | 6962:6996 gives 1.04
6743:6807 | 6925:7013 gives 1.04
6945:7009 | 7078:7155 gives 0.91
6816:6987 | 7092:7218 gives 0.93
